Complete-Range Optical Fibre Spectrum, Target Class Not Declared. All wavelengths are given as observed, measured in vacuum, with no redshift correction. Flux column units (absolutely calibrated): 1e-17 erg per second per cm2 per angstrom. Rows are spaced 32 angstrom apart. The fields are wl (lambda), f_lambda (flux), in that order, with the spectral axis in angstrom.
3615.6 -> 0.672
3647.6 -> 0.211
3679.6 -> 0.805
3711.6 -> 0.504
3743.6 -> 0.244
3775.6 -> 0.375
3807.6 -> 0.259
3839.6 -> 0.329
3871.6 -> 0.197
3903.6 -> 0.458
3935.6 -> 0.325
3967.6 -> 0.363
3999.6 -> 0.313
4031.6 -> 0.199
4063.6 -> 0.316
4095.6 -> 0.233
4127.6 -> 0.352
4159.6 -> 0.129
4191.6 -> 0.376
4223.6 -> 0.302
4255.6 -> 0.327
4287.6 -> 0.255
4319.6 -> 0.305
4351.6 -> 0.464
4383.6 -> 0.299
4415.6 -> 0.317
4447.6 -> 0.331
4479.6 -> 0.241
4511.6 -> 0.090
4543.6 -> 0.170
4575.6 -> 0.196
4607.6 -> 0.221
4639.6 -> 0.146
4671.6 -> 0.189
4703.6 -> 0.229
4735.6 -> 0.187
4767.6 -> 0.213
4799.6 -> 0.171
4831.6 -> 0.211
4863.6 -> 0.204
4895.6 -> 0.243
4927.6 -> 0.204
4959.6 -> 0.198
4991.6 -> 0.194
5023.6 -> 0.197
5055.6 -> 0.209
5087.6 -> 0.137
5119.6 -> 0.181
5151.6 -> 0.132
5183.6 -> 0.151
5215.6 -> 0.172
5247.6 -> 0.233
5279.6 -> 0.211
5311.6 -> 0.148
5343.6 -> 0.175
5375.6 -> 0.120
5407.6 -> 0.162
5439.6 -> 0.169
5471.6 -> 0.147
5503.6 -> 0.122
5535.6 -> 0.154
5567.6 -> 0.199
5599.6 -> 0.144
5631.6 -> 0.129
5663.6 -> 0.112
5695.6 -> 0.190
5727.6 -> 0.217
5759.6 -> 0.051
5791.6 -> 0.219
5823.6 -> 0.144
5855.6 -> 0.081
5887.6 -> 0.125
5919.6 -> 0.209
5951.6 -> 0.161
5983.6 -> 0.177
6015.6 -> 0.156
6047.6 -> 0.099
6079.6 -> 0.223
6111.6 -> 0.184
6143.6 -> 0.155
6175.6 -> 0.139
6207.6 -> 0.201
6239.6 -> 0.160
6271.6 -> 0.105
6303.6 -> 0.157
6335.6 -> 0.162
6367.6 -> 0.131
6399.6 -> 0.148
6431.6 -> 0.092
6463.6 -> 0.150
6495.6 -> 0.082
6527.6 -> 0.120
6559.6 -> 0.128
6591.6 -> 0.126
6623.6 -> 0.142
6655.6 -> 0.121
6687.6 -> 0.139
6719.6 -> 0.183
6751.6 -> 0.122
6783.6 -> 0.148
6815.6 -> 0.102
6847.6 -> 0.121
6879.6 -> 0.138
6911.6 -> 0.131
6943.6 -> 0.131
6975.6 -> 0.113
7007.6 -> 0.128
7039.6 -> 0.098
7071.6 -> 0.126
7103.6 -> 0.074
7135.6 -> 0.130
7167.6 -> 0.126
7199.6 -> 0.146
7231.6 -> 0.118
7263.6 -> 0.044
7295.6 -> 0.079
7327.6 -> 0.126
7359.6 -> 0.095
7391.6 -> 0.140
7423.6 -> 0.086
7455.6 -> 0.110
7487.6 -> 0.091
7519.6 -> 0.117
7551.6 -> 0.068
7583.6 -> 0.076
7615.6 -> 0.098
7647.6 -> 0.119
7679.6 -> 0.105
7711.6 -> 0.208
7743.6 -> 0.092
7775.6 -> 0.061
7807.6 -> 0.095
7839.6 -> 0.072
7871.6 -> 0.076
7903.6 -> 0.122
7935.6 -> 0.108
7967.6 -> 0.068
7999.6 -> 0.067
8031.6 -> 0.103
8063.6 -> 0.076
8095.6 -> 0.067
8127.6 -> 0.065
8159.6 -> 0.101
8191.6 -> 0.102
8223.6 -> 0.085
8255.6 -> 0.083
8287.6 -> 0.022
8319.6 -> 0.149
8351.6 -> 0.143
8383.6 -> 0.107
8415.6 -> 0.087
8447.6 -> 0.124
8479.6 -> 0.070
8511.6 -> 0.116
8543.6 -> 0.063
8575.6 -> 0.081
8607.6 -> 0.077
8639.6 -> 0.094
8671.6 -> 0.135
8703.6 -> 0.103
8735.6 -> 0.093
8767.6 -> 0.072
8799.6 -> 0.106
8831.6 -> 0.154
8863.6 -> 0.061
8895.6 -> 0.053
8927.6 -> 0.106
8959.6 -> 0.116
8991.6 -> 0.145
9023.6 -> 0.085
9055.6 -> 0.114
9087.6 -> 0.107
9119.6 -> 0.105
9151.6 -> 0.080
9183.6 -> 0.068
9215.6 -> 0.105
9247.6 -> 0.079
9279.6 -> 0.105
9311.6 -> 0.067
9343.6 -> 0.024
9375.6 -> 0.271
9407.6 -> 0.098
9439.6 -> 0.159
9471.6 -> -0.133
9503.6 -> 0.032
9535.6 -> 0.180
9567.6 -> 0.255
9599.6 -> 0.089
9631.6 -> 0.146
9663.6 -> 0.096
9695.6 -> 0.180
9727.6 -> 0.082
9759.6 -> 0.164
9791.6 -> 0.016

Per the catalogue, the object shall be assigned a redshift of 1.561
